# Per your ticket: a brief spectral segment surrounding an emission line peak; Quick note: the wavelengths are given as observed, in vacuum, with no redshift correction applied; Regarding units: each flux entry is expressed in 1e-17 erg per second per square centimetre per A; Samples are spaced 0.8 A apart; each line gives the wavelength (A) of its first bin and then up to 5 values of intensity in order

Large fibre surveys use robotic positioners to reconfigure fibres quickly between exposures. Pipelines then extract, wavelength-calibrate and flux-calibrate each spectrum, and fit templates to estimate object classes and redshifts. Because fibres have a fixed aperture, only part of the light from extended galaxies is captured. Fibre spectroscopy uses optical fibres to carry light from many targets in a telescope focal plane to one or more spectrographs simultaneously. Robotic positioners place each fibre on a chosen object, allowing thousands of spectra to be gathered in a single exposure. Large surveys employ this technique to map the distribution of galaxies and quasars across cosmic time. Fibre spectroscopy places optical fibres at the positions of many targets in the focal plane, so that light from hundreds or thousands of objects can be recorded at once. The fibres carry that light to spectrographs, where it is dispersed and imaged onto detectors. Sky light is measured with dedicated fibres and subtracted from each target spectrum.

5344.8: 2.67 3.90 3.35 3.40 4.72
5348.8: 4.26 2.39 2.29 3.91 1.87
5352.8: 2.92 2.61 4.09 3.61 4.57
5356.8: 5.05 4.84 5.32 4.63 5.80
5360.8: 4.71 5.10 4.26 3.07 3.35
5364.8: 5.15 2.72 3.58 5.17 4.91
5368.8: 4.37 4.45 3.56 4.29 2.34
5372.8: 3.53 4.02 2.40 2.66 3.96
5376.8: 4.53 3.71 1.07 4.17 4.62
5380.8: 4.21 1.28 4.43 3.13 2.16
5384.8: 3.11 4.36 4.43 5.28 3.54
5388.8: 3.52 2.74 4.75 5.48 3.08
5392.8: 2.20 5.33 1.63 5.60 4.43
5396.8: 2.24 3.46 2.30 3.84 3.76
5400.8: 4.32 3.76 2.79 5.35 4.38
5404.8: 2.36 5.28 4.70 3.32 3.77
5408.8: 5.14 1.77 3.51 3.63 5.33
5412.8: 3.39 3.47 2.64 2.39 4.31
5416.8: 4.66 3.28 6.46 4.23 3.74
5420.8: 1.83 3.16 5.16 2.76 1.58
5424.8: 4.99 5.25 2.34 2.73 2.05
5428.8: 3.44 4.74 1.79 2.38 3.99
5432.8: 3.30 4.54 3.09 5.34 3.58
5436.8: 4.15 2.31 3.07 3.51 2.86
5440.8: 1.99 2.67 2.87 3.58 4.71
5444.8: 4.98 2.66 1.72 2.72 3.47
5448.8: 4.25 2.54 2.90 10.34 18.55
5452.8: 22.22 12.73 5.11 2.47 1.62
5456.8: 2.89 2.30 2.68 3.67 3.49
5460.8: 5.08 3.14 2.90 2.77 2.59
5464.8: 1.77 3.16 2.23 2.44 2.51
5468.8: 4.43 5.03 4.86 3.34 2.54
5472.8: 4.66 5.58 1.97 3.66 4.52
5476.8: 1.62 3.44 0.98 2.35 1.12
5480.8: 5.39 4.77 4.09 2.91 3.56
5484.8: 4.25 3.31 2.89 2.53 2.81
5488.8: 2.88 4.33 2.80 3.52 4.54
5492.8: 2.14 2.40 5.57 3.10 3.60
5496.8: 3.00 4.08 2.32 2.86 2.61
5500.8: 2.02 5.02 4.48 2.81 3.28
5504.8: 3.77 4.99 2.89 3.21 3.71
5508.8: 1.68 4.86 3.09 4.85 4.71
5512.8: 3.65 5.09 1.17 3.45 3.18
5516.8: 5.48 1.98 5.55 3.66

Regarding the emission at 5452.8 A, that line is Hbeta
